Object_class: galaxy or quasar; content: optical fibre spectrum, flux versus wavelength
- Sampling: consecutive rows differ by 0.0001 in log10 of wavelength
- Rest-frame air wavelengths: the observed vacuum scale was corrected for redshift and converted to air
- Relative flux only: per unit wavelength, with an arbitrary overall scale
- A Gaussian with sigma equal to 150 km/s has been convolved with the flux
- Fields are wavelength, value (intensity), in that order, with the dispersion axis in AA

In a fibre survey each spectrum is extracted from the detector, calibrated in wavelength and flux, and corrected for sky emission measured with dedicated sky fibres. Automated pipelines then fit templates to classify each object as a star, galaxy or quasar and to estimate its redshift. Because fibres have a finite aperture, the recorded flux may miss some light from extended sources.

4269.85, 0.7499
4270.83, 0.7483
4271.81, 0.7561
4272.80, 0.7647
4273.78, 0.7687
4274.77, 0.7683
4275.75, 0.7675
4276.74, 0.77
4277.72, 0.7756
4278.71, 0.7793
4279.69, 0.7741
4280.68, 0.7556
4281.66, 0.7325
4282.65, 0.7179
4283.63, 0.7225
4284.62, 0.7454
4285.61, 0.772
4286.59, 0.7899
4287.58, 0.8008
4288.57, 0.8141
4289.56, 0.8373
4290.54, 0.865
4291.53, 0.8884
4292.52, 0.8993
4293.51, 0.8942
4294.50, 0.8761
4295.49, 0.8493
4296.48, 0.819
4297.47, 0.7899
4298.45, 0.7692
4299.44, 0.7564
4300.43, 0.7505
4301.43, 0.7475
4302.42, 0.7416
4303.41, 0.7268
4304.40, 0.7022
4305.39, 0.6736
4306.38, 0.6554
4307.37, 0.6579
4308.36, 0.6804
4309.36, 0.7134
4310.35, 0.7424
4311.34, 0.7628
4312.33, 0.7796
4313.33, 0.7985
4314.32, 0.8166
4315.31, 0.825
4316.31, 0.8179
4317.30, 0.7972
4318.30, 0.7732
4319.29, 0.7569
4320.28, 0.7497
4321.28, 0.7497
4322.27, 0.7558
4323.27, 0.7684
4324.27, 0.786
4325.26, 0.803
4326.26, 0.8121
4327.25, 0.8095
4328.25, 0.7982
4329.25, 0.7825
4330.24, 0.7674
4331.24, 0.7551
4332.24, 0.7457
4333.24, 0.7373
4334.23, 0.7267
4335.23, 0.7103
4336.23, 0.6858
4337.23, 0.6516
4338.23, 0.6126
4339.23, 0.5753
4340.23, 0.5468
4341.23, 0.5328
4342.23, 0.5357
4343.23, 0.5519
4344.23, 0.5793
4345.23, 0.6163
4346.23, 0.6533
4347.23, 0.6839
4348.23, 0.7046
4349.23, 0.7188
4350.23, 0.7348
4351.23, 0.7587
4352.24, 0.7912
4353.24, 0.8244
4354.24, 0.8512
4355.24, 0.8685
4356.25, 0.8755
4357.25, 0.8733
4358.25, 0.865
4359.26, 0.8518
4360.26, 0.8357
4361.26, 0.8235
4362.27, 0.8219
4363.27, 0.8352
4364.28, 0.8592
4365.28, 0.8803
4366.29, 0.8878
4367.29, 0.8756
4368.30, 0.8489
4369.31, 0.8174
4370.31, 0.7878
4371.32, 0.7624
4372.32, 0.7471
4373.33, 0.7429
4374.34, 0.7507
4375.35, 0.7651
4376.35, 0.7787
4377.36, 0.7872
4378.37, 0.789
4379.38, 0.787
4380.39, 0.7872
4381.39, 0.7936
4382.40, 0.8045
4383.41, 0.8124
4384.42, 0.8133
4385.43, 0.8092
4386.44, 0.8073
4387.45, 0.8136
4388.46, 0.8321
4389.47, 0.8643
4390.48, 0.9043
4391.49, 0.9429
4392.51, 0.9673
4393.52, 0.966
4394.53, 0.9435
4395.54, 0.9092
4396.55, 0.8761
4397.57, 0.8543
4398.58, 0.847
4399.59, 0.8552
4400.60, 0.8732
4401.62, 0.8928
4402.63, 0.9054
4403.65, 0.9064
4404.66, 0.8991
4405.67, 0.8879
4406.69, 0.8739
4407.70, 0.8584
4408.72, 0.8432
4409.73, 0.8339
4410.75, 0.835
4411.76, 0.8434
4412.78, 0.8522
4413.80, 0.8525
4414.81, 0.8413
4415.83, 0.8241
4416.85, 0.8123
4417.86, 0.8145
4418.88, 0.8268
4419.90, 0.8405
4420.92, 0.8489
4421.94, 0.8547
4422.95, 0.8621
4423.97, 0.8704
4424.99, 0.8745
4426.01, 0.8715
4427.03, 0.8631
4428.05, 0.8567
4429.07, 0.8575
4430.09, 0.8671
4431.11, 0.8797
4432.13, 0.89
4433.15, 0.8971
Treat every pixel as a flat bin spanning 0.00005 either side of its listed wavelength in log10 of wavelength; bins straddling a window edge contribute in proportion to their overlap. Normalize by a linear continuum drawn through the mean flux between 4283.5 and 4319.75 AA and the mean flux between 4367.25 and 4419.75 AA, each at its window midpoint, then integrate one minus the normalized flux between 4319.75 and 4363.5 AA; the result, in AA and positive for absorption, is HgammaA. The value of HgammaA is 3.7 AA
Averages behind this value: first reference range 0.779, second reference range 0.84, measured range 0.739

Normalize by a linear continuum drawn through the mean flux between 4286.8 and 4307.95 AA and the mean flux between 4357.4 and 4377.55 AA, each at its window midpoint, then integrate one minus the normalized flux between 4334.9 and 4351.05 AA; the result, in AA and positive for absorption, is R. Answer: 3.5 AA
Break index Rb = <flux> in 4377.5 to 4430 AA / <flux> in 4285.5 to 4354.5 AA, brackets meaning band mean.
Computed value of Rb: 1.15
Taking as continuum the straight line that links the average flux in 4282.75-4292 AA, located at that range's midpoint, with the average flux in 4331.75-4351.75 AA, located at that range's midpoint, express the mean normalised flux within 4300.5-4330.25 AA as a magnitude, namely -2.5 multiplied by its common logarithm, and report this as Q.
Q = -0.05 mag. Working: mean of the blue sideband 0.8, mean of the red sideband 0.653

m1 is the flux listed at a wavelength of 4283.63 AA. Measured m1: 0.7225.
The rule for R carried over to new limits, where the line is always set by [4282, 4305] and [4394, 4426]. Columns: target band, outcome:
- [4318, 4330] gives 0.5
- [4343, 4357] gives 1.5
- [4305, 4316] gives 0.9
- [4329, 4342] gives 2.3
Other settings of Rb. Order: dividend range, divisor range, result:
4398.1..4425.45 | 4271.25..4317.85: 1.11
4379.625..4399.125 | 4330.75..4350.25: 1.32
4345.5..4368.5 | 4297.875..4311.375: 1.13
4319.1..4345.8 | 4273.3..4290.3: 0.91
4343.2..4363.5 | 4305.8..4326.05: 1.02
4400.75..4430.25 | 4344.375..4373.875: 1.08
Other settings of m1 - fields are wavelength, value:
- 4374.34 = 0.7507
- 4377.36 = 0.7872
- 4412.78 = 0.8522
